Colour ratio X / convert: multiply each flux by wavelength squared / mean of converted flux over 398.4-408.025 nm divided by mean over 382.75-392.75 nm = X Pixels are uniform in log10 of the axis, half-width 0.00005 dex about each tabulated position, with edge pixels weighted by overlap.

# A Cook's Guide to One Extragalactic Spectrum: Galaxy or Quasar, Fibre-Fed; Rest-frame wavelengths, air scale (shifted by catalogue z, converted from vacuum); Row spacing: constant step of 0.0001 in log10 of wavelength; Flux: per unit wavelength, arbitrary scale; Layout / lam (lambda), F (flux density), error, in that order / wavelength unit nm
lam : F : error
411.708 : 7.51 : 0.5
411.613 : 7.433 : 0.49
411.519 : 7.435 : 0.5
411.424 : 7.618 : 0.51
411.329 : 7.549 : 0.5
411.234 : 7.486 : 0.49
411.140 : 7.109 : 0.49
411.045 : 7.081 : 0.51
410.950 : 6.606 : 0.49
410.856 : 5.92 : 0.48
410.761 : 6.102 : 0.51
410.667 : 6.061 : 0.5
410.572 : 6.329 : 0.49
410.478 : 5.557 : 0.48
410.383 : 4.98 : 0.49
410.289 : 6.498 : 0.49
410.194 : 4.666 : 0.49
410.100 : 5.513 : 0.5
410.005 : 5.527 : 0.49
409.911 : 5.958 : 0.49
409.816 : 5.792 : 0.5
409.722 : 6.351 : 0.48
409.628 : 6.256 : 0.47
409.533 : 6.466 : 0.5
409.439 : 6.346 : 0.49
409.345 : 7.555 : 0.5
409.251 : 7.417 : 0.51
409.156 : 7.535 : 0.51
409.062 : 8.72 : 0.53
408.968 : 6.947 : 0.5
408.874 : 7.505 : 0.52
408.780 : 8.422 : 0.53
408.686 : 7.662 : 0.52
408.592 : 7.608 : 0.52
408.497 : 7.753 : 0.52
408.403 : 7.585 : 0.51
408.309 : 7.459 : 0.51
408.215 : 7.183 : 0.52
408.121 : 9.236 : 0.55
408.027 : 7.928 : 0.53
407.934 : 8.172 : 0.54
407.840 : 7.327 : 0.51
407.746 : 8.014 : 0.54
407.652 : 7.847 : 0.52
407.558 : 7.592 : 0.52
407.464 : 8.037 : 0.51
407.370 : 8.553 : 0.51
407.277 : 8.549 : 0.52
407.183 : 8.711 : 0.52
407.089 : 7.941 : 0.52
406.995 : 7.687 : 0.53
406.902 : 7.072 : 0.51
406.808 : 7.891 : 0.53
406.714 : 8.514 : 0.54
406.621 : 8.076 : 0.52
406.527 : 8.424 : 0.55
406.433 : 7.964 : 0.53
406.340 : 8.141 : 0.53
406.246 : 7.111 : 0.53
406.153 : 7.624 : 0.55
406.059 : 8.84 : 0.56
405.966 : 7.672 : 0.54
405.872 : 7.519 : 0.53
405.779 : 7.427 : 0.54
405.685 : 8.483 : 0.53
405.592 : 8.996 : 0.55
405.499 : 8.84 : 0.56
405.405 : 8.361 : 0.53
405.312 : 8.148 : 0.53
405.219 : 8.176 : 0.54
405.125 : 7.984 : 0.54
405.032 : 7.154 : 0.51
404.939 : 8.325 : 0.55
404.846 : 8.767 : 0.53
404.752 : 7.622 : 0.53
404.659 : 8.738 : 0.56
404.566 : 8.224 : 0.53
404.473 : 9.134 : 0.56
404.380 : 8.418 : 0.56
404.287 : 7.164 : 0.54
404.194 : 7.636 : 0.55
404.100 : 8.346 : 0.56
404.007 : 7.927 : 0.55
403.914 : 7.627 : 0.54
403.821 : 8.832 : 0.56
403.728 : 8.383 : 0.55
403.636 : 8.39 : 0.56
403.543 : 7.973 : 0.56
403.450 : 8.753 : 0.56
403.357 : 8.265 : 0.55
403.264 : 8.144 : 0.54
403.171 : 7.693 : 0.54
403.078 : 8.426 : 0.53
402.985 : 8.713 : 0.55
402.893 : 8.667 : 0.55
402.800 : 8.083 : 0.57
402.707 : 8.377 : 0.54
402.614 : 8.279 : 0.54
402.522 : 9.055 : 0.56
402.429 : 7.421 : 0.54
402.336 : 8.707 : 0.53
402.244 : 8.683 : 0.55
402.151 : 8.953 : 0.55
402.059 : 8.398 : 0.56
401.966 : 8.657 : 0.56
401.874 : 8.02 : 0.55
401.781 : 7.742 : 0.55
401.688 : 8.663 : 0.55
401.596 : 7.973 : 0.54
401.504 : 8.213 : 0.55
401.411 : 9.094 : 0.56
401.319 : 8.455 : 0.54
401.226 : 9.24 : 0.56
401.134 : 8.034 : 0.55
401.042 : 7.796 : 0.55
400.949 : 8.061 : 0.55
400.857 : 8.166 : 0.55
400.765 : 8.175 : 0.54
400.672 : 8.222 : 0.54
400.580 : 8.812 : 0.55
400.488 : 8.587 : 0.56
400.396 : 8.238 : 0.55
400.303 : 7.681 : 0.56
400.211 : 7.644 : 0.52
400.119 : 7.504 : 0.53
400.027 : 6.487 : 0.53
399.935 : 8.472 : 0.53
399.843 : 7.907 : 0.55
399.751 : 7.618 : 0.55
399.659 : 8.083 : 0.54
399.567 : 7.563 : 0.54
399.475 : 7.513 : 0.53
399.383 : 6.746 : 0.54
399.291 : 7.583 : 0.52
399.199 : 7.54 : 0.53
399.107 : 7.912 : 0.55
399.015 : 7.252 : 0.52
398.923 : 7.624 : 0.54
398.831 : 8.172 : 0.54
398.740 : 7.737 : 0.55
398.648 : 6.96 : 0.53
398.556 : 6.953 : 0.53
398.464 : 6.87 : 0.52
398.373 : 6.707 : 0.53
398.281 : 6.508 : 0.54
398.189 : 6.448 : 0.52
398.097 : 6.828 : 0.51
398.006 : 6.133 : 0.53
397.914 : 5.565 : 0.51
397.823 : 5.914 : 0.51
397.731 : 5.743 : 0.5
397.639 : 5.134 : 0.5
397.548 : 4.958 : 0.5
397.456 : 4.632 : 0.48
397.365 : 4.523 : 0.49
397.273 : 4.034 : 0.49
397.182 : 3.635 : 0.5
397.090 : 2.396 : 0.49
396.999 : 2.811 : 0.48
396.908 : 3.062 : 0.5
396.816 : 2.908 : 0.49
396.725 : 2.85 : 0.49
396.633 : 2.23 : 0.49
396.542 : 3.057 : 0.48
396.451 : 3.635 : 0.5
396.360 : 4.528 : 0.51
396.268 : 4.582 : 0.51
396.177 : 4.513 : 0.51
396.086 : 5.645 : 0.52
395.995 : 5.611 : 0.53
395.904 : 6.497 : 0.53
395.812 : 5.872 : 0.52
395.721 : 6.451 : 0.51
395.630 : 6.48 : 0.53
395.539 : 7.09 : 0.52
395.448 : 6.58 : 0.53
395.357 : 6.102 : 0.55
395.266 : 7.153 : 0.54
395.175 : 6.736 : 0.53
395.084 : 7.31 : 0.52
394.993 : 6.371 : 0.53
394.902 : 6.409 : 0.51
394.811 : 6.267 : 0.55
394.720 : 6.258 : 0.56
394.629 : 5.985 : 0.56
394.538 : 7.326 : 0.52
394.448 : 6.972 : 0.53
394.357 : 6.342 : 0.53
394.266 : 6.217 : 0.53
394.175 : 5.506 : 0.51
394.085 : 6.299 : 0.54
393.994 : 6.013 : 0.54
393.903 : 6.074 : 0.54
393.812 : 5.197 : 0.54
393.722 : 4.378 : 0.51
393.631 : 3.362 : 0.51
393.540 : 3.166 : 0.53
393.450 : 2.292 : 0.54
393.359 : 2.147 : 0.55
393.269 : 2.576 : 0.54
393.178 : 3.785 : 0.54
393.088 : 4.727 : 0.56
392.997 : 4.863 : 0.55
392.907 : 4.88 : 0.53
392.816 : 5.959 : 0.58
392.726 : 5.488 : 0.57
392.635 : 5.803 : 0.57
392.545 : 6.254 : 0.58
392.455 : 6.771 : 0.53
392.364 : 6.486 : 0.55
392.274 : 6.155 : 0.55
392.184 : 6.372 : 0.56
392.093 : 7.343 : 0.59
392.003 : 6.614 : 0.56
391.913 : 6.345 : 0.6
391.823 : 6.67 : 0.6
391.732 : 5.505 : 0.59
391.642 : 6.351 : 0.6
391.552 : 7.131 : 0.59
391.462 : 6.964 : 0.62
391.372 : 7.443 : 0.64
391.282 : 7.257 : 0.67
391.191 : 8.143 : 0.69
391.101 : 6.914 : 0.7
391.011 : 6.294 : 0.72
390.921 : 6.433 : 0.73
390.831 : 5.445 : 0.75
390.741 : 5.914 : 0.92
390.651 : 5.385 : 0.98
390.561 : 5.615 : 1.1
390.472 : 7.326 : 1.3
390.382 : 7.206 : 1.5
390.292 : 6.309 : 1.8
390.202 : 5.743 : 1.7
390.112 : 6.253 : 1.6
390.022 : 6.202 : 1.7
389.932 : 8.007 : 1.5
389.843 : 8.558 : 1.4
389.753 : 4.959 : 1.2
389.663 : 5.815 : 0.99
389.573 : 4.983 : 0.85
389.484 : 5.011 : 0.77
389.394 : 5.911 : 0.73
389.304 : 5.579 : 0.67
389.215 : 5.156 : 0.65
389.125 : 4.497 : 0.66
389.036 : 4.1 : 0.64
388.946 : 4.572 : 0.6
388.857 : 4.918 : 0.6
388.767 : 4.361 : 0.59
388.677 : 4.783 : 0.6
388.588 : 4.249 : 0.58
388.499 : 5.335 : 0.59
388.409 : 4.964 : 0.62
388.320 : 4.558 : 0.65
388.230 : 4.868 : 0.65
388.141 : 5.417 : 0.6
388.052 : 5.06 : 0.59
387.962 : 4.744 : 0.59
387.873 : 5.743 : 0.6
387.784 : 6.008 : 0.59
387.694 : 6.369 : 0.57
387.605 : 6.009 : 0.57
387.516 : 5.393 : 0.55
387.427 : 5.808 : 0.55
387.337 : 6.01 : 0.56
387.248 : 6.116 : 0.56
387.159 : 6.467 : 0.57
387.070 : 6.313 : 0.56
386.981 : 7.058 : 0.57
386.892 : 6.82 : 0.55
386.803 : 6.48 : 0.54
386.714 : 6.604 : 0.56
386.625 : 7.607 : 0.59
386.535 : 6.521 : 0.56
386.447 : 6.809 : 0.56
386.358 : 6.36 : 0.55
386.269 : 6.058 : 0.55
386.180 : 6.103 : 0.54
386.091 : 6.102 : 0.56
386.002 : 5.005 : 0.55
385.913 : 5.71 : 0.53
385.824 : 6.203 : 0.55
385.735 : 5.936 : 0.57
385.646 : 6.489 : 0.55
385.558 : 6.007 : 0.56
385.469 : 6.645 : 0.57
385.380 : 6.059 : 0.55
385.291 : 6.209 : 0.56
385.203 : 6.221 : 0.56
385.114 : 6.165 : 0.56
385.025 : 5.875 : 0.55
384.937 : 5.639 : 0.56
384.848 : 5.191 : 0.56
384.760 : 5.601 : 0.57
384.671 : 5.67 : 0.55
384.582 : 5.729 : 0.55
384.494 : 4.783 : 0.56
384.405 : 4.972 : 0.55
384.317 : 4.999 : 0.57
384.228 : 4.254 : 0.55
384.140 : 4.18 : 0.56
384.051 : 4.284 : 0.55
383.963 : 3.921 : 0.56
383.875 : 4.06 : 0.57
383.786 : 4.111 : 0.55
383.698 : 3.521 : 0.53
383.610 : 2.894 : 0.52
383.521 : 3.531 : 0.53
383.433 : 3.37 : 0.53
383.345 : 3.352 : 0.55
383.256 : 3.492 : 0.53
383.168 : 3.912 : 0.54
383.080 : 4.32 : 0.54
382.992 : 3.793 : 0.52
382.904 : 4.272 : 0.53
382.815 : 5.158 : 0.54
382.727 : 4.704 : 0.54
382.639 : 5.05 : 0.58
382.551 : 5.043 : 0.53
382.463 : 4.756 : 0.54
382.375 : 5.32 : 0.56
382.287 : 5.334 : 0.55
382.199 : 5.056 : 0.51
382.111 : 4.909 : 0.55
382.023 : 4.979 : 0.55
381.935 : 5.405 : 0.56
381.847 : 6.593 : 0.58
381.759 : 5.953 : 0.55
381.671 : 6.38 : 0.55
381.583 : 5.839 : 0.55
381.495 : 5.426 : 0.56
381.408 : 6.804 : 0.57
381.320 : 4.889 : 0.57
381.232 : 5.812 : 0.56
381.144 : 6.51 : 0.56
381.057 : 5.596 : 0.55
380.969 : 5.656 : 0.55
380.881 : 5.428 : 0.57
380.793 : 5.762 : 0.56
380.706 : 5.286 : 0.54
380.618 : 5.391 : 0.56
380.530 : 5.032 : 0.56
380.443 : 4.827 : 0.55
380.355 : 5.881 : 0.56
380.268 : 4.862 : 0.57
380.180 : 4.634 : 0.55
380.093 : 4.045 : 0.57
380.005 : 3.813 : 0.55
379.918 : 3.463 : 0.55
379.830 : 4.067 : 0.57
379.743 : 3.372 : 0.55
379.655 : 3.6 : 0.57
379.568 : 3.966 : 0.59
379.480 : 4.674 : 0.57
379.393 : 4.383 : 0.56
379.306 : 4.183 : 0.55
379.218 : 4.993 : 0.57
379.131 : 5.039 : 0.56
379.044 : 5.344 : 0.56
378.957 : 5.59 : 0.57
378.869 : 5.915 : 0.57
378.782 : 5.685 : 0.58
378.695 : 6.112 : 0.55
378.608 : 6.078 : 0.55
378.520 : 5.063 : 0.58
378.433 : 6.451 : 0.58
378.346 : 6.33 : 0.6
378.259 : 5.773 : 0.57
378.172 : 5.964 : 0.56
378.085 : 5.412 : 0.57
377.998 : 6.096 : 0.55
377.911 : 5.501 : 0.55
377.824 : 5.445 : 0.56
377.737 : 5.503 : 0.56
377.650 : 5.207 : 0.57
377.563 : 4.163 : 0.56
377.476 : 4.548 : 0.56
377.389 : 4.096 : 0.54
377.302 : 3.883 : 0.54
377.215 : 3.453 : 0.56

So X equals 1.54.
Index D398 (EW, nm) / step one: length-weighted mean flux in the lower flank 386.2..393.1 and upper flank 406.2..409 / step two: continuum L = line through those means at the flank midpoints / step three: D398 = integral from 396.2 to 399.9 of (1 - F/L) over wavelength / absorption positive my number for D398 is 0.64 nm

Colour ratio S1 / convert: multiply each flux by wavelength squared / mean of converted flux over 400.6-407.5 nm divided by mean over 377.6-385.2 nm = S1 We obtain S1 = 1.84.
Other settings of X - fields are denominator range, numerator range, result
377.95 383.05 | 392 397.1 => 1.09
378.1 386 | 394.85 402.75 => 1.44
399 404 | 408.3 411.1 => 0.85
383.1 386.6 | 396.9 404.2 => 1.55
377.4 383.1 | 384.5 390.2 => 1.16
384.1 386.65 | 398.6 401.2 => 1.44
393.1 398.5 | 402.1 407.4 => 1.65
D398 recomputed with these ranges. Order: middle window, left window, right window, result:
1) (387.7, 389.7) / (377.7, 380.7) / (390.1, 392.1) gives 0.381 nm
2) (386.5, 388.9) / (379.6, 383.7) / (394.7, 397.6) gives -0.393 nm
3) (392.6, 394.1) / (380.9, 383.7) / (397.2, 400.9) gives 0.433 nm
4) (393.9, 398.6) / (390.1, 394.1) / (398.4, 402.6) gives 0.900 nm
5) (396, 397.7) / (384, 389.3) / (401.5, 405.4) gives 0.783 nm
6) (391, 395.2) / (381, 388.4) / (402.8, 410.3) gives 0.306 nm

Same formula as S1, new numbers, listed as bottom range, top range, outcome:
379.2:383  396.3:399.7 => 1.22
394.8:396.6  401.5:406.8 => 1.48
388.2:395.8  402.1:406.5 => 1.50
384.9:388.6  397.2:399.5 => 1.14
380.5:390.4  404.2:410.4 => 1.57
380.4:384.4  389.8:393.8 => 1.27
